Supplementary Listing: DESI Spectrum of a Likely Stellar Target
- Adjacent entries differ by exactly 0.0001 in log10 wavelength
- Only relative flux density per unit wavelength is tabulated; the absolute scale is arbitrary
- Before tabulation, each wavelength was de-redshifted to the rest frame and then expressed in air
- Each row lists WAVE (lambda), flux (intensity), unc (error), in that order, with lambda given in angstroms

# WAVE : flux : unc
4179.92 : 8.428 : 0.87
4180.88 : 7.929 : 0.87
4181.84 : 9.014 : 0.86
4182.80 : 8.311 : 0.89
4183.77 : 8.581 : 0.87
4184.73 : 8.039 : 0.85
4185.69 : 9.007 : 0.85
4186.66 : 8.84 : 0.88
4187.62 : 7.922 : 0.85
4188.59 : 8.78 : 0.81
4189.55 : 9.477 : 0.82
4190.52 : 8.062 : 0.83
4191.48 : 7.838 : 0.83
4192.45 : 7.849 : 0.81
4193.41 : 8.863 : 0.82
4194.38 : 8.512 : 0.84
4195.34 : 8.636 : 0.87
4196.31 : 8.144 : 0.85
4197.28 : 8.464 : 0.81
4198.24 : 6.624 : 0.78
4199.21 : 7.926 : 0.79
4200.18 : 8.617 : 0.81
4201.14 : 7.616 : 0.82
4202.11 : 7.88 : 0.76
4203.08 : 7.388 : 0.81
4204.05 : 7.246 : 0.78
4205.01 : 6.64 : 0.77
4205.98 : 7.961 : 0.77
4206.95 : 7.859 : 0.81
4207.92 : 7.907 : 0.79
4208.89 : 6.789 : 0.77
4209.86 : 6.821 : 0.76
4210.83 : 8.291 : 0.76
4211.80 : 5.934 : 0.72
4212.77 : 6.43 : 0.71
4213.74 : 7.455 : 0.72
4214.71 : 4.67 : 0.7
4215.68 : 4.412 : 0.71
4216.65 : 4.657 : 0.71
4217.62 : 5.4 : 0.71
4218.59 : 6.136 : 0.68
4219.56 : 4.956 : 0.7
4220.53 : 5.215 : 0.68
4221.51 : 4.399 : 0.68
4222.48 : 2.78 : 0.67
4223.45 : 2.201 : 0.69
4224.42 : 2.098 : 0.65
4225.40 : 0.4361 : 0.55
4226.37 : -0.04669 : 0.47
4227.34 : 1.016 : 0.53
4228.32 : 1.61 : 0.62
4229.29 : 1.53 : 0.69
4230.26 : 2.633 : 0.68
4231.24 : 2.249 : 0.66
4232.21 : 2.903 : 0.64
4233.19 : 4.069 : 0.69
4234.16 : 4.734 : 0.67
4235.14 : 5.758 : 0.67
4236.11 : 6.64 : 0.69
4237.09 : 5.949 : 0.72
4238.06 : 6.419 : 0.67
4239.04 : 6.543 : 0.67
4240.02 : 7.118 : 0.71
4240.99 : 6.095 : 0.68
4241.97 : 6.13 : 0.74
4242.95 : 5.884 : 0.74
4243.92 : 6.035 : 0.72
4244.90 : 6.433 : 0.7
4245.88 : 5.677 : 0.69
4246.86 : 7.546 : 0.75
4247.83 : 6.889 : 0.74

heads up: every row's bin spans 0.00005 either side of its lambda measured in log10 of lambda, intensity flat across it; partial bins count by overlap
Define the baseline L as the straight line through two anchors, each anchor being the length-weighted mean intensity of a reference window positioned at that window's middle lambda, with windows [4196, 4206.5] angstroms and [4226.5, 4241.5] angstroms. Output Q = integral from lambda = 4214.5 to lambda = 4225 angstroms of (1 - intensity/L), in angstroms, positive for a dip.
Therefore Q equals 2.9 angstroms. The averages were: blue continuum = 7.68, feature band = 4.22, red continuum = 4.25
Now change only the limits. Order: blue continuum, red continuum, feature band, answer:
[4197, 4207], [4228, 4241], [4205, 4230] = 6.8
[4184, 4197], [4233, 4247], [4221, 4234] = 8.7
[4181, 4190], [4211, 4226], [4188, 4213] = -4.1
